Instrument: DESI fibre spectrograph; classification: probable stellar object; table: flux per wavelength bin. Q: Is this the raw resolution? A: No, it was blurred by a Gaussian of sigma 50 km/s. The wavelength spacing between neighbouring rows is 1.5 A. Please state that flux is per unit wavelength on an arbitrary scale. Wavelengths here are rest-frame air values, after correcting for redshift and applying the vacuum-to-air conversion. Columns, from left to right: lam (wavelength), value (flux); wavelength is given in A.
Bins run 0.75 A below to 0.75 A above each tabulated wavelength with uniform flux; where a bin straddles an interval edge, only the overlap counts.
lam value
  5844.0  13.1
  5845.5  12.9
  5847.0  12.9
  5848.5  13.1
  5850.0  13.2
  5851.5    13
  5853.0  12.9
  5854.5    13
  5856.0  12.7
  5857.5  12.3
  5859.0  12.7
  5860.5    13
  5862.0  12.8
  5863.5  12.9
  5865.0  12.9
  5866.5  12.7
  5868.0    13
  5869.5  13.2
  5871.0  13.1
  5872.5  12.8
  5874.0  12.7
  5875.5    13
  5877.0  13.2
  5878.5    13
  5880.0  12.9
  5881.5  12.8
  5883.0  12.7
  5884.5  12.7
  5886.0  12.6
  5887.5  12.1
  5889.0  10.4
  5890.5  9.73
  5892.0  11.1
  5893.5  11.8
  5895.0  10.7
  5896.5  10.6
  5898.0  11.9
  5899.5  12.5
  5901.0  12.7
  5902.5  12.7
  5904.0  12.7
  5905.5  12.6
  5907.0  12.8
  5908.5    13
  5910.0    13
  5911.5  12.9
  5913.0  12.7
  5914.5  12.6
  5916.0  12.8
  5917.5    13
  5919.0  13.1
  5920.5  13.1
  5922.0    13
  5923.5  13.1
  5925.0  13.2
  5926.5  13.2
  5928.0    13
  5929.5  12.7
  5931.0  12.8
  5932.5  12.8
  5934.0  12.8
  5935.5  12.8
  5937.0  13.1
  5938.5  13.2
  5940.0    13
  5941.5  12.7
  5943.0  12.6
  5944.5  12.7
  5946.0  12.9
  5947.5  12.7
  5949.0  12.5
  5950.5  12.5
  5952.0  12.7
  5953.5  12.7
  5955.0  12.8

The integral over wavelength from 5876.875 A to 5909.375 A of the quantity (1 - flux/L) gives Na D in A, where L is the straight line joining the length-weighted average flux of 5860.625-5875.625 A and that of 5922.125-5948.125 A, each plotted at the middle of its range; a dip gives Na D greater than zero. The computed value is 1.96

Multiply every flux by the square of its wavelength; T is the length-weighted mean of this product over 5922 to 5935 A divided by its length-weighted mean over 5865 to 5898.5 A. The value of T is 1.08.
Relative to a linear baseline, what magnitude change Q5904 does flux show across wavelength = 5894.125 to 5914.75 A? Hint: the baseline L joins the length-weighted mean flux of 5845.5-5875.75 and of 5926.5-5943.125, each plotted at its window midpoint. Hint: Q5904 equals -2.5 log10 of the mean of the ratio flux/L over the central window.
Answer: 0.04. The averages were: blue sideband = 12.9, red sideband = 12.9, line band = 12.4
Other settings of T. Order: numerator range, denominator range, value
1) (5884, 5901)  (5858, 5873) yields 0.90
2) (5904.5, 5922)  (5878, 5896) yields 1.10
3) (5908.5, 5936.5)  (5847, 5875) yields 1.02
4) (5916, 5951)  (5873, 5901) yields 1.09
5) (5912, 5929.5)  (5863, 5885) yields 1.02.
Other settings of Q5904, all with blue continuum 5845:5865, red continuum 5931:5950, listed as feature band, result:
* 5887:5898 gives 0.17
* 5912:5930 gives -0.01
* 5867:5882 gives -0.01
